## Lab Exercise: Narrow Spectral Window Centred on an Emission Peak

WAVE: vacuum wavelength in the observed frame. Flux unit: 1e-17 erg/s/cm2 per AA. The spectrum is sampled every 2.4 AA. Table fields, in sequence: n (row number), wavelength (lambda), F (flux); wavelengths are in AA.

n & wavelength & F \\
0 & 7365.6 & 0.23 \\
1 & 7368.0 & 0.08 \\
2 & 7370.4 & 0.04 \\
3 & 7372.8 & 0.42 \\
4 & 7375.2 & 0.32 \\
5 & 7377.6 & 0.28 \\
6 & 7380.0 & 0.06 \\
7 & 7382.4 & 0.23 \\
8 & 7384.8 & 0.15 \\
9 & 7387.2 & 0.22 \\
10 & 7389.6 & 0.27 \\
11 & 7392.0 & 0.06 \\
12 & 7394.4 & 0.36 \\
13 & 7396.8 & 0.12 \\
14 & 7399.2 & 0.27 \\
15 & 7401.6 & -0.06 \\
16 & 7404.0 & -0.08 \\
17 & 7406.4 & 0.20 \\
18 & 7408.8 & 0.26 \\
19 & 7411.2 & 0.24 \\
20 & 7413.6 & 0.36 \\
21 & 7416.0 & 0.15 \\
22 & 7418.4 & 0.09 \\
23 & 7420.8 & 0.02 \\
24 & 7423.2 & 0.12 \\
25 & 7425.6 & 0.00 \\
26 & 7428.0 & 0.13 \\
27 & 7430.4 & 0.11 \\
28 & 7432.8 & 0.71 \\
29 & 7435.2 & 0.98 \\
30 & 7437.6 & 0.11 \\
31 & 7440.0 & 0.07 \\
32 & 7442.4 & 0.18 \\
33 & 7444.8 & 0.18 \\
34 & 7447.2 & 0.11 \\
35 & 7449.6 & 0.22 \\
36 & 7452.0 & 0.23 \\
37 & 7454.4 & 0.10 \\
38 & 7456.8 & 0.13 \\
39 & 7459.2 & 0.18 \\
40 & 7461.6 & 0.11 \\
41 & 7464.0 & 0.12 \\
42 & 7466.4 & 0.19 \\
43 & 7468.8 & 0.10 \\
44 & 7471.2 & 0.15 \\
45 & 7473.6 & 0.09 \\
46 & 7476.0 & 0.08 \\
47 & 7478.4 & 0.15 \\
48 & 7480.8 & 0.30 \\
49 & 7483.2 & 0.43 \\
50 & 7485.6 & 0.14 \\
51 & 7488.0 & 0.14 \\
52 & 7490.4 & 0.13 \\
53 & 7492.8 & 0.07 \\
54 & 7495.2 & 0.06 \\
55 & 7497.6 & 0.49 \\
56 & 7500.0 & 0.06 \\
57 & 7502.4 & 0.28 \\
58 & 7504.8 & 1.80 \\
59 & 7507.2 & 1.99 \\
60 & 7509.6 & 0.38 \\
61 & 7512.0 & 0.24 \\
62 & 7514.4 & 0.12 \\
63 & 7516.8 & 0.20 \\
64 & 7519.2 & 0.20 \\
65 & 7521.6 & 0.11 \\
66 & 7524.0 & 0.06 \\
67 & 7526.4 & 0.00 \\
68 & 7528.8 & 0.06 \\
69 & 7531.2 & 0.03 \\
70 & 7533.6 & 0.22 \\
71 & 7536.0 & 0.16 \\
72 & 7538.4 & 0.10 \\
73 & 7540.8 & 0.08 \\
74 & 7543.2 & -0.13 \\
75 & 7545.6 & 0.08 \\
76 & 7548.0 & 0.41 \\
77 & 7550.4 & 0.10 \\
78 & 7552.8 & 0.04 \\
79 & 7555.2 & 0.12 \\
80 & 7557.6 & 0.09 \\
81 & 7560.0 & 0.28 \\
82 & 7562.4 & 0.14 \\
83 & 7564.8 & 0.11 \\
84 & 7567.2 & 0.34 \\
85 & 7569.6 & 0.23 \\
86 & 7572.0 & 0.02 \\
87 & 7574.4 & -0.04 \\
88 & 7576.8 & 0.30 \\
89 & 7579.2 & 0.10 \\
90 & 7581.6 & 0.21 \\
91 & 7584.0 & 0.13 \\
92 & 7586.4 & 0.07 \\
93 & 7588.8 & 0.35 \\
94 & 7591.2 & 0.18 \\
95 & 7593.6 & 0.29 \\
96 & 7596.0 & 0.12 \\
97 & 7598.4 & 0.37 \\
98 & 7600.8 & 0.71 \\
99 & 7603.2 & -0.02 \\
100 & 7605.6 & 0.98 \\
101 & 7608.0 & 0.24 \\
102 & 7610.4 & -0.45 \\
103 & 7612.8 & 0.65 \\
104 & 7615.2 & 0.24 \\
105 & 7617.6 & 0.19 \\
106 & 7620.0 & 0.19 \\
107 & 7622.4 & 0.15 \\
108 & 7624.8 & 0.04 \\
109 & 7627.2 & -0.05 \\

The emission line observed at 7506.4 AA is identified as [O III]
